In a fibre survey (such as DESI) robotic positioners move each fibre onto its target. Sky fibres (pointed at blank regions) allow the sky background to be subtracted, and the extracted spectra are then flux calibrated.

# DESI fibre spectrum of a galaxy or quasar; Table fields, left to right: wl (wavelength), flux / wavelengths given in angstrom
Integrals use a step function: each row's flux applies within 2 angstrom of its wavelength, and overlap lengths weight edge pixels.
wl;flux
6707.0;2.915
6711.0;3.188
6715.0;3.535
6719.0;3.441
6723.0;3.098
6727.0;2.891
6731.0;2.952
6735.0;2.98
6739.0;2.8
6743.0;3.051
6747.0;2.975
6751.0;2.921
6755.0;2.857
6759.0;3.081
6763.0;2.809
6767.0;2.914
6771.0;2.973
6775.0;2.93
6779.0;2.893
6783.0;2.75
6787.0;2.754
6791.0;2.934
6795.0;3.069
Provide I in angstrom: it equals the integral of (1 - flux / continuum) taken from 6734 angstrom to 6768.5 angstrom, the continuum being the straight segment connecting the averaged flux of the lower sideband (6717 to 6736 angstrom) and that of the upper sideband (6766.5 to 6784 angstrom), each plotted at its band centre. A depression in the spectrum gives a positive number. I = 0.6 angstrom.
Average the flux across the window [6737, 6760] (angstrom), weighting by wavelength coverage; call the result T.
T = 2.94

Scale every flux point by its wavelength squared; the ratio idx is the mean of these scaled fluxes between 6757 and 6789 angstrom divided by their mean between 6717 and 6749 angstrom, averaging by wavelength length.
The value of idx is 1.0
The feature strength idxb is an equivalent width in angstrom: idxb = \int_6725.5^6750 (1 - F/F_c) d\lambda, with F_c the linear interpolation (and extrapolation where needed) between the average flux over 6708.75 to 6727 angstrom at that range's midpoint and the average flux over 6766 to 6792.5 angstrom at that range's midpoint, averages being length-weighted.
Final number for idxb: 1.5 angstrom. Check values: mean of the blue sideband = 3.26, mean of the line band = 2.94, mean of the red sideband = 2.88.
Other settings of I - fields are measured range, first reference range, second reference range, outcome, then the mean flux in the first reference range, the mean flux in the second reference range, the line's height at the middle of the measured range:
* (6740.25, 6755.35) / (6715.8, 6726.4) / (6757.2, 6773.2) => 0.5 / 3.25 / 2.94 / 3.06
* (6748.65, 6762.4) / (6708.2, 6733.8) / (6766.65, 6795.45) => 0.3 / 3.17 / 2.89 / 3.01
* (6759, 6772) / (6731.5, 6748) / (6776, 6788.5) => -0.2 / 2.95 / 2.81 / 2.87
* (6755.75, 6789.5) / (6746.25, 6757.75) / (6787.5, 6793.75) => 0.3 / 2.92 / 2.91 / 2.91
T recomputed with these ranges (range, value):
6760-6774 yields 2.91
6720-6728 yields 3.06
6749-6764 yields 2.92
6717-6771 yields 2.98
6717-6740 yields 3.04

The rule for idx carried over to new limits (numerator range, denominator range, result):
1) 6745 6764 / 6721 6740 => 1.00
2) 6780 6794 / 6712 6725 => 0.87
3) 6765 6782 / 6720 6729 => 0.97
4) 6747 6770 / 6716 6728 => 0.92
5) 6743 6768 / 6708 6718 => 0.89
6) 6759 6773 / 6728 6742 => 1.01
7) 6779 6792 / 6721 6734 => 0.96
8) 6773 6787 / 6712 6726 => 0.87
